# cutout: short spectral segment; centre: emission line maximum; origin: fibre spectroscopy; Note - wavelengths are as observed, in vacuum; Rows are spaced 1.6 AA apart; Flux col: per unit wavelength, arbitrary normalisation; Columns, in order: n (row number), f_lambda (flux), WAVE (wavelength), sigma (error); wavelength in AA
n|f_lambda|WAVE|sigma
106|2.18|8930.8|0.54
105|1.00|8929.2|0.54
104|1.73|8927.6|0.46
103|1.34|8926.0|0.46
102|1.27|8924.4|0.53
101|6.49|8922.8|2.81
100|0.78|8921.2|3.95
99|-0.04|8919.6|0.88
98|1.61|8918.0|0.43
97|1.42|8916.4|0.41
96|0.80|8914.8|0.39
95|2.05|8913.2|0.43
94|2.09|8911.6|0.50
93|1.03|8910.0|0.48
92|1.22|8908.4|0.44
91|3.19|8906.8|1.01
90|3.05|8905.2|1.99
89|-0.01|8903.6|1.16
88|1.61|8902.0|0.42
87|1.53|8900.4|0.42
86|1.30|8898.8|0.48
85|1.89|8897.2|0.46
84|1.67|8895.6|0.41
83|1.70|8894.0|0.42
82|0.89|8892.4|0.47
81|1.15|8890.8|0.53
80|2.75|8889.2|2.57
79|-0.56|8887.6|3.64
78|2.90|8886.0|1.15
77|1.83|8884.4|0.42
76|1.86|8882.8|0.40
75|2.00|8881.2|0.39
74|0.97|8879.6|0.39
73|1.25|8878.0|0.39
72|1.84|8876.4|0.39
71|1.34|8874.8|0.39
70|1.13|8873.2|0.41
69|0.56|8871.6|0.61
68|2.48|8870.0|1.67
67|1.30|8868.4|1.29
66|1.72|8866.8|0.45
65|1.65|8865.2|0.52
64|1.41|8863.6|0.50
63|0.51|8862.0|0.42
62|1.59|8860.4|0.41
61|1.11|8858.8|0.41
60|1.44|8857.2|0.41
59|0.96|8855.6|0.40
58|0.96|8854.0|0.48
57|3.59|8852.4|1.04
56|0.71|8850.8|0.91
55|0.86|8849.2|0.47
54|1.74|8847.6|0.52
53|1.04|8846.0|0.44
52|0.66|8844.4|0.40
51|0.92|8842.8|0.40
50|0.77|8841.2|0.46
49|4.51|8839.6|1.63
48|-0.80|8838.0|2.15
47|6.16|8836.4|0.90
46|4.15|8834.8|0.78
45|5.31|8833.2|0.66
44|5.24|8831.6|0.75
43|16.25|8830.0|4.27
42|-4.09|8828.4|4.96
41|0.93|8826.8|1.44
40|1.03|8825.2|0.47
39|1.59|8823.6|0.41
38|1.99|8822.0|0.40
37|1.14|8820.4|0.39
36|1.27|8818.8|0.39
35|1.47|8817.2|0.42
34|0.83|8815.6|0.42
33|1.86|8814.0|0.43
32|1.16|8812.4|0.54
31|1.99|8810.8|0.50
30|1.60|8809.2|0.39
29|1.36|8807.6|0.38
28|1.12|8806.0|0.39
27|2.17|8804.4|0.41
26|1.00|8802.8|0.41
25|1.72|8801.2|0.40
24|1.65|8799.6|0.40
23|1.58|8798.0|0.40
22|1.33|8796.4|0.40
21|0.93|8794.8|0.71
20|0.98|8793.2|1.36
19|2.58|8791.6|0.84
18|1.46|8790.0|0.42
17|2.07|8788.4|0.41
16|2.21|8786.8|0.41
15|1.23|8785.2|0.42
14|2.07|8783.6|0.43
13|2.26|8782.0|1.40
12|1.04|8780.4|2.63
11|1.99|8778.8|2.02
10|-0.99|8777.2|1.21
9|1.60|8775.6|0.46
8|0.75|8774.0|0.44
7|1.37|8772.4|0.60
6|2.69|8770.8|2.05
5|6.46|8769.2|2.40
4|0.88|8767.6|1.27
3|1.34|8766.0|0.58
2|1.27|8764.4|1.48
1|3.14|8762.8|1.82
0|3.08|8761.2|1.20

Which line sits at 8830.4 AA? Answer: Hbeta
